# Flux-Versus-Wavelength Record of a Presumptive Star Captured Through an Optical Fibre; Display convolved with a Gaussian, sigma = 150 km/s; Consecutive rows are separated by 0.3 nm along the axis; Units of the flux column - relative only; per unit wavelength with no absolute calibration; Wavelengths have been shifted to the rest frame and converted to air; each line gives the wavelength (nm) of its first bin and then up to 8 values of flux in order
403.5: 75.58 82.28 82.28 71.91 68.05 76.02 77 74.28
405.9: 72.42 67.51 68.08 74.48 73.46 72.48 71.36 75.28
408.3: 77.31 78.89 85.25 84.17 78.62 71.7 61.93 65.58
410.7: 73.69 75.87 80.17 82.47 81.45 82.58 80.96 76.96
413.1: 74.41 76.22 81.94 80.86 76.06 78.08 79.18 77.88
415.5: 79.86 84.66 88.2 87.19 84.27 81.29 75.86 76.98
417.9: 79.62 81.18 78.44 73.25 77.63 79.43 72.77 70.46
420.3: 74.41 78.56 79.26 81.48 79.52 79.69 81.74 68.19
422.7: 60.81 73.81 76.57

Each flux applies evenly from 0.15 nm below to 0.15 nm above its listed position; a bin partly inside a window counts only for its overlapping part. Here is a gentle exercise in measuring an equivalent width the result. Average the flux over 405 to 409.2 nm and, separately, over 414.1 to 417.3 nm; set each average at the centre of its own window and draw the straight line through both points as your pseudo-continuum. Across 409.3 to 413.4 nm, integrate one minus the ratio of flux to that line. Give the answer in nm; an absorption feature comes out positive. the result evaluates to 0.11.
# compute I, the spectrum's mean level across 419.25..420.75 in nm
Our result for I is 75.1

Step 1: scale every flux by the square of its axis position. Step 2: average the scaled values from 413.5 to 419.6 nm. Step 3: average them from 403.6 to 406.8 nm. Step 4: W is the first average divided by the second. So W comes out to 1.14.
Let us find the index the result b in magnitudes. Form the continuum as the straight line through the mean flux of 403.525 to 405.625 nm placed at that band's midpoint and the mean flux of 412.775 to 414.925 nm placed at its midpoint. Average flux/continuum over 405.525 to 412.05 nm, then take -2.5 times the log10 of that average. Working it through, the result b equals 0.03 mag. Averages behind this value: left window 76.1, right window 78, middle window 74.8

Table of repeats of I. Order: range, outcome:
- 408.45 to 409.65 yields 81.7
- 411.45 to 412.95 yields 80.9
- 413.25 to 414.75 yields 78.6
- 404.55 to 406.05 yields 73.6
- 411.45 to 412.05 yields 82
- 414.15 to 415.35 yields 77.8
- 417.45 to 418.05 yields 78.3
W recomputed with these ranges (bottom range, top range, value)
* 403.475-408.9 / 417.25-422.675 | 1.10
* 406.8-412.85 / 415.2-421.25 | 1.08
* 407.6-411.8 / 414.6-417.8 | 1.10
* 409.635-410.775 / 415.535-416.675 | 1.30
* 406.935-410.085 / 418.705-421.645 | 1.07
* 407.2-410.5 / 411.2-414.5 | 1.08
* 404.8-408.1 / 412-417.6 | 1.15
